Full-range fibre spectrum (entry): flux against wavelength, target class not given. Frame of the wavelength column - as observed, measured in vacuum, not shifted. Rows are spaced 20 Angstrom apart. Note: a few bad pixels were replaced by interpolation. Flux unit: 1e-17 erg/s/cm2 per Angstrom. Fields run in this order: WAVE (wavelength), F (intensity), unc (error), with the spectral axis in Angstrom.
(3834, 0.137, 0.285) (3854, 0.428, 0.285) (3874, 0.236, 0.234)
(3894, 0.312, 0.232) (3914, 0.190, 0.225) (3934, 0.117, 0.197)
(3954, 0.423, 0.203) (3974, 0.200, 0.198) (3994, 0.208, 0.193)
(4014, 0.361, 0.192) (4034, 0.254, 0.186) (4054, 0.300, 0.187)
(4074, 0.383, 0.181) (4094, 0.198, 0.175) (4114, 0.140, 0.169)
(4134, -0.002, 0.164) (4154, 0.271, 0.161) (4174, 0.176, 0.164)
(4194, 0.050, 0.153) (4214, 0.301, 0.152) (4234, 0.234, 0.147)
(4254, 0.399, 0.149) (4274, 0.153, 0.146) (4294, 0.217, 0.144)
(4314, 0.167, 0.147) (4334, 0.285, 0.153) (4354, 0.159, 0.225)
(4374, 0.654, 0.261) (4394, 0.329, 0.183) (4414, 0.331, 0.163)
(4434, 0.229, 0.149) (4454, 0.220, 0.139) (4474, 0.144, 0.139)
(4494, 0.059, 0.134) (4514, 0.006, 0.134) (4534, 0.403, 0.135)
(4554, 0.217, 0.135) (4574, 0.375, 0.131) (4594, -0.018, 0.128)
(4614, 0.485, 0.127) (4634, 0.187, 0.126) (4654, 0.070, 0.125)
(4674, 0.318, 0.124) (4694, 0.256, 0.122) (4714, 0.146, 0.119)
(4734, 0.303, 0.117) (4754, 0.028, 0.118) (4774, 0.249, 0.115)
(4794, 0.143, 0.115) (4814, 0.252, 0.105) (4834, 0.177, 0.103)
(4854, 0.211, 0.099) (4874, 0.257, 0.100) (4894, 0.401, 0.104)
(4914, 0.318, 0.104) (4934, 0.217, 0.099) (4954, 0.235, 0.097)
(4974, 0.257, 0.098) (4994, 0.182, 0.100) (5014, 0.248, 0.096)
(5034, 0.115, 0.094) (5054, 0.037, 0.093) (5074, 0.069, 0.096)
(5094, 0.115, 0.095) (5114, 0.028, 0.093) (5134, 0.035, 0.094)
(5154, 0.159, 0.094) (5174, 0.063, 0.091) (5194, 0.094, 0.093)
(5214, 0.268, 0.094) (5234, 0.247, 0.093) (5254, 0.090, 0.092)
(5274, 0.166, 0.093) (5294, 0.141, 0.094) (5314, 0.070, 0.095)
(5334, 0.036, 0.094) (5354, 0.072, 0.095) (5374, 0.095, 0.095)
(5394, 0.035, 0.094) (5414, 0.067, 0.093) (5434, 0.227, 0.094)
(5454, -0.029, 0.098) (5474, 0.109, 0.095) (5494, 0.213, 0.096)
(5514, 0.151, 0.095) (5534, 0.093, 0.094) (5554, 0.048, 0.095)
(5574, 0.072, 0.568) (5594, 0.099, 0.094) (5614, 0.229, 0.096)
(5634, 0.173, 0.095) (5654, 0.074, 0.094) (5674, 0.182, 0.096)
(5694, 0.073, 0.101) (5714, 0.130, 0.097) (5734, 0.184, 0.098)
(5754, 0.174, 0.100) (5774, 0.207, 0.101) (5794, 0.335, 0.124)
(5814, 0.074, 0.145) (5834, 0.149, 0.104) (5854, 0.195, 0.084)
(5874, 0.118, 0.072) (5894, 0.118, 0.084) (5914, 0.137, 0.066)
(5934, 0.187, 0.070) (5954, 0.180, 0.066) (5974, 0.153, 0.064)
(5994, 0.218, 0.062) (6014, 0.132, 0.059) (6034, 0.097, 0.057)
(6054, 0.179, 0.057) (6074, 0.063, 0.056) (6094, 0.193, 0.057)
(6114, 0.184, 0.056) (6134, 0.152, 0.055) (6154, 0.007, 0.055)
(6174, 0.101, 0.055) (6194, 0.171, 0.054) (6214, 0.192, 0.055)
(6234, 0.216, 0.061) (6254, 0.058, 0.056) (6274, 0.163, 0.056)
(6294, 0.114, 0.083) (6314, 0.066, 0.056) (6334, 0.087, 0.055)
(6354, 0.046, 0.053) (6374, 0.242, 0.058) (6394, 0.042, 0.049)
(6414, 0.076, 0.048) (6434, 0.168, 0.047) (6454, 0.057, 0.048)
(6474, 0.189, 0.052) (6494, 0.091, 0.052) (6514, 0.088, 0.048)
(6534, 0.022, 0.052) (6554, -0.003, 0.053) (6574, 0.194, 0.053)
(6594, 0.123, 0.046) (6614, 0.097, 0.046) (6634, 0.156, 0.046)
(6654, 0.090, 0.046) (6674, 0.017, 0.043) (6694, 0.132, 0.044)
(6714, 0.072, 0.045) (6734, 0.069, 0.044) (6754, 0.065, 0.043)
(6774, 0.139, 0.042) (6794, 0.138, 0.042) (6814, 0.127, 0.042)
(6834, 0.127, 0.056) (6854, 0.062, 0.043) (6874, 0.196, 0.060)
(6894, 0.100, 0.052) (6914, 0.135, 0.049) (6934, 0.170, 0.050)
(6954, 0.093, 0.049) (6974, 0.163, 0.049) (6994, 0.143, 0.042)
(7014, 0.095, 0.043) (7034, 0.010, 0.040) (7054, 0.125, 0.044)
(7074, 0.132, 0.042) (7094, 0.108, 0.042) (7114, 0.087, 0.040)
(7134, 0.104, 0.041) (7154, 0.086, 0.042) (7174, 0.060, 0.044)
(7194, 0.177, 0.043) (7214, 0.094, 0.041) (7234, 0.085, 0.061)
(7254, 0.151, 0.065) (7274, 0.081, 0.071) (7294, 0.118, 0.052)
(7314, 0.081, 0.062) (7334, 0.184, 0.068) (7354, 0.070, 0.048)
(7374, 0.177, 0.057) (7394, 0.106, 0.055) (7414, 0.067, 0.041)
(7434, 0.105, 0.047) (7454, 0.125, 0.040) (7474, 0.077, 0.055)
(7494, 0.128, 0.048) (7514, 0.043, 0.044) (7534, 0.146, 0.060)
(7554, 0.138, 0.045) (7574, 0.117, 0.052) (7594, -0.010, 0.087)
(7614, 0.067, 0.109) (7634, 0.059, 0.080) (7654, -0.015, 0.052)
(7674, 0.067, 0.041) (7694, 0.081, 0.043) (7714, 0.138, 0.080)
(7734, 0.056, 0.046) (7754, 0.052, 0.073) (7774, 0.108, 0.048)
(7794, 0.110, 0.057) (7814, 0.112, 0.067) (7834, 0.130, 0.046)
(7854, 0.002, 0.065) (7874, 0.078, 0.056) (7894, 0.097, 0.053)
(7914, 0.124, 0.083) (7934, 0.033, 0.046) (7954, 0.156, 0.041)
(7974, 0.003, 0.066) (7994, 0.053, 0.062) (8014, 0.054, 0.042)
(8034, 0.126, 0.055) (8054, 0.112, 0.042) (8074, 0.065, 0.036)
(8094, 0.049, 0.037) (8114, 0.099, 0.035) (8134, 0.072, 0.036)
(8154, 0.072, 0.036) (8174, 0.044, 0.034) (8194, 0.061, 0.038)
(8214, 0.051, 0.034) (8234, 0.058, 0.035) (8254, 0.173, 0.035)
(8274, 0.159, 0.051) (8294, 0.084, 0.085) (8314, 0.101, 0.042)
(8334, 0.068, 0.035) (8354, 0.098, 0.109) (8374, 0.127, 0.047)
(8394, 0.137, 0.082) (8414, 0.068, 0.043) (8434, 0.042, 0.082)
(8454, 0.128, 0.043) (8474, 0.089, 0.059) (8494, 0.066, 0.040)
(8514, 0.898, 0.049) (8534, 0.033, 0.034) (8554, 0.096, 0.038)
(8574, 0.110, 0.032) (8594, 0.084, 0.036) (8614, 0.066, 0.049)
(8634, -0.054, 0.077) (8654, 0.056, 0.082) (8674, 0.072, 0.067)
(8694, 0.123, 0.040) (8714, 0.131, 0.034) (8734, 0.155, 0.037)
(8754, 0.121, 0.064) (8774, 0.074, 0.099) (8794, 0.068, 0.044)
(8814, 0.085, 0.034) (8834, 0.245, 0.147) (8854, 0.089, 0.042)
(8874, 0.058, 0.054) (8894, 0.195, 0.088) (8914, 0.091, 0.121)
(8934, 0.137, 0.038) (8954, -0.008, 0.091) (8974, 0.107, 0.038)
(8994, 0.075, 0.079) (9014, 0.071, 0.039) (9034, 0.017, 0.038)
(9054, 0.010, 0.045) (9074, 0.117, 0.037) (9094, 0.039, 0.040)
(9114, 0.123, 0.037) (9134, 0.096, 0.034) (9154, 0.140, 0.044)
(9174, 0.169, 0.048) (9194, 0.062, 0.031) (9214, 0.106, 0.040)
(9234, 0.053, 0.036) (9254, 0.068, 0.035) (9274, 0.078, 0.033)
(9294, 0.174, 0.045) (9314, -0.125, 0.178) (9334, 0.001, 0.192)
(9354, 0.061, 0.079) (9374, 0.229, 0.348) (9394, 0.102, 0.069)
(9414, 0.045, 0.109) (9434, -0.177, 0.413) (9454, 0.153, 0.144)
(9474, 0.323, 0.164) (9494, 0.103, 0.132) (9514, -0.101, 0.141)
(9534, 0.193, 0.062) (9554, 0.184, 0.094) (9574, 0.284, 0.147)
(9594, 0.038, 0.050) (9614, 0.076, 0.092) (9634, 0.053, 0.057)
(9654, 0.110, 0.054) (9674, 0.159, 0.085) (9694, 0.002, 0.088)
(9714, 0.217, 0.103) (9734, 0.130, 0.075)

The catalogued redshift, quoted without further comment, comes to 1.28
